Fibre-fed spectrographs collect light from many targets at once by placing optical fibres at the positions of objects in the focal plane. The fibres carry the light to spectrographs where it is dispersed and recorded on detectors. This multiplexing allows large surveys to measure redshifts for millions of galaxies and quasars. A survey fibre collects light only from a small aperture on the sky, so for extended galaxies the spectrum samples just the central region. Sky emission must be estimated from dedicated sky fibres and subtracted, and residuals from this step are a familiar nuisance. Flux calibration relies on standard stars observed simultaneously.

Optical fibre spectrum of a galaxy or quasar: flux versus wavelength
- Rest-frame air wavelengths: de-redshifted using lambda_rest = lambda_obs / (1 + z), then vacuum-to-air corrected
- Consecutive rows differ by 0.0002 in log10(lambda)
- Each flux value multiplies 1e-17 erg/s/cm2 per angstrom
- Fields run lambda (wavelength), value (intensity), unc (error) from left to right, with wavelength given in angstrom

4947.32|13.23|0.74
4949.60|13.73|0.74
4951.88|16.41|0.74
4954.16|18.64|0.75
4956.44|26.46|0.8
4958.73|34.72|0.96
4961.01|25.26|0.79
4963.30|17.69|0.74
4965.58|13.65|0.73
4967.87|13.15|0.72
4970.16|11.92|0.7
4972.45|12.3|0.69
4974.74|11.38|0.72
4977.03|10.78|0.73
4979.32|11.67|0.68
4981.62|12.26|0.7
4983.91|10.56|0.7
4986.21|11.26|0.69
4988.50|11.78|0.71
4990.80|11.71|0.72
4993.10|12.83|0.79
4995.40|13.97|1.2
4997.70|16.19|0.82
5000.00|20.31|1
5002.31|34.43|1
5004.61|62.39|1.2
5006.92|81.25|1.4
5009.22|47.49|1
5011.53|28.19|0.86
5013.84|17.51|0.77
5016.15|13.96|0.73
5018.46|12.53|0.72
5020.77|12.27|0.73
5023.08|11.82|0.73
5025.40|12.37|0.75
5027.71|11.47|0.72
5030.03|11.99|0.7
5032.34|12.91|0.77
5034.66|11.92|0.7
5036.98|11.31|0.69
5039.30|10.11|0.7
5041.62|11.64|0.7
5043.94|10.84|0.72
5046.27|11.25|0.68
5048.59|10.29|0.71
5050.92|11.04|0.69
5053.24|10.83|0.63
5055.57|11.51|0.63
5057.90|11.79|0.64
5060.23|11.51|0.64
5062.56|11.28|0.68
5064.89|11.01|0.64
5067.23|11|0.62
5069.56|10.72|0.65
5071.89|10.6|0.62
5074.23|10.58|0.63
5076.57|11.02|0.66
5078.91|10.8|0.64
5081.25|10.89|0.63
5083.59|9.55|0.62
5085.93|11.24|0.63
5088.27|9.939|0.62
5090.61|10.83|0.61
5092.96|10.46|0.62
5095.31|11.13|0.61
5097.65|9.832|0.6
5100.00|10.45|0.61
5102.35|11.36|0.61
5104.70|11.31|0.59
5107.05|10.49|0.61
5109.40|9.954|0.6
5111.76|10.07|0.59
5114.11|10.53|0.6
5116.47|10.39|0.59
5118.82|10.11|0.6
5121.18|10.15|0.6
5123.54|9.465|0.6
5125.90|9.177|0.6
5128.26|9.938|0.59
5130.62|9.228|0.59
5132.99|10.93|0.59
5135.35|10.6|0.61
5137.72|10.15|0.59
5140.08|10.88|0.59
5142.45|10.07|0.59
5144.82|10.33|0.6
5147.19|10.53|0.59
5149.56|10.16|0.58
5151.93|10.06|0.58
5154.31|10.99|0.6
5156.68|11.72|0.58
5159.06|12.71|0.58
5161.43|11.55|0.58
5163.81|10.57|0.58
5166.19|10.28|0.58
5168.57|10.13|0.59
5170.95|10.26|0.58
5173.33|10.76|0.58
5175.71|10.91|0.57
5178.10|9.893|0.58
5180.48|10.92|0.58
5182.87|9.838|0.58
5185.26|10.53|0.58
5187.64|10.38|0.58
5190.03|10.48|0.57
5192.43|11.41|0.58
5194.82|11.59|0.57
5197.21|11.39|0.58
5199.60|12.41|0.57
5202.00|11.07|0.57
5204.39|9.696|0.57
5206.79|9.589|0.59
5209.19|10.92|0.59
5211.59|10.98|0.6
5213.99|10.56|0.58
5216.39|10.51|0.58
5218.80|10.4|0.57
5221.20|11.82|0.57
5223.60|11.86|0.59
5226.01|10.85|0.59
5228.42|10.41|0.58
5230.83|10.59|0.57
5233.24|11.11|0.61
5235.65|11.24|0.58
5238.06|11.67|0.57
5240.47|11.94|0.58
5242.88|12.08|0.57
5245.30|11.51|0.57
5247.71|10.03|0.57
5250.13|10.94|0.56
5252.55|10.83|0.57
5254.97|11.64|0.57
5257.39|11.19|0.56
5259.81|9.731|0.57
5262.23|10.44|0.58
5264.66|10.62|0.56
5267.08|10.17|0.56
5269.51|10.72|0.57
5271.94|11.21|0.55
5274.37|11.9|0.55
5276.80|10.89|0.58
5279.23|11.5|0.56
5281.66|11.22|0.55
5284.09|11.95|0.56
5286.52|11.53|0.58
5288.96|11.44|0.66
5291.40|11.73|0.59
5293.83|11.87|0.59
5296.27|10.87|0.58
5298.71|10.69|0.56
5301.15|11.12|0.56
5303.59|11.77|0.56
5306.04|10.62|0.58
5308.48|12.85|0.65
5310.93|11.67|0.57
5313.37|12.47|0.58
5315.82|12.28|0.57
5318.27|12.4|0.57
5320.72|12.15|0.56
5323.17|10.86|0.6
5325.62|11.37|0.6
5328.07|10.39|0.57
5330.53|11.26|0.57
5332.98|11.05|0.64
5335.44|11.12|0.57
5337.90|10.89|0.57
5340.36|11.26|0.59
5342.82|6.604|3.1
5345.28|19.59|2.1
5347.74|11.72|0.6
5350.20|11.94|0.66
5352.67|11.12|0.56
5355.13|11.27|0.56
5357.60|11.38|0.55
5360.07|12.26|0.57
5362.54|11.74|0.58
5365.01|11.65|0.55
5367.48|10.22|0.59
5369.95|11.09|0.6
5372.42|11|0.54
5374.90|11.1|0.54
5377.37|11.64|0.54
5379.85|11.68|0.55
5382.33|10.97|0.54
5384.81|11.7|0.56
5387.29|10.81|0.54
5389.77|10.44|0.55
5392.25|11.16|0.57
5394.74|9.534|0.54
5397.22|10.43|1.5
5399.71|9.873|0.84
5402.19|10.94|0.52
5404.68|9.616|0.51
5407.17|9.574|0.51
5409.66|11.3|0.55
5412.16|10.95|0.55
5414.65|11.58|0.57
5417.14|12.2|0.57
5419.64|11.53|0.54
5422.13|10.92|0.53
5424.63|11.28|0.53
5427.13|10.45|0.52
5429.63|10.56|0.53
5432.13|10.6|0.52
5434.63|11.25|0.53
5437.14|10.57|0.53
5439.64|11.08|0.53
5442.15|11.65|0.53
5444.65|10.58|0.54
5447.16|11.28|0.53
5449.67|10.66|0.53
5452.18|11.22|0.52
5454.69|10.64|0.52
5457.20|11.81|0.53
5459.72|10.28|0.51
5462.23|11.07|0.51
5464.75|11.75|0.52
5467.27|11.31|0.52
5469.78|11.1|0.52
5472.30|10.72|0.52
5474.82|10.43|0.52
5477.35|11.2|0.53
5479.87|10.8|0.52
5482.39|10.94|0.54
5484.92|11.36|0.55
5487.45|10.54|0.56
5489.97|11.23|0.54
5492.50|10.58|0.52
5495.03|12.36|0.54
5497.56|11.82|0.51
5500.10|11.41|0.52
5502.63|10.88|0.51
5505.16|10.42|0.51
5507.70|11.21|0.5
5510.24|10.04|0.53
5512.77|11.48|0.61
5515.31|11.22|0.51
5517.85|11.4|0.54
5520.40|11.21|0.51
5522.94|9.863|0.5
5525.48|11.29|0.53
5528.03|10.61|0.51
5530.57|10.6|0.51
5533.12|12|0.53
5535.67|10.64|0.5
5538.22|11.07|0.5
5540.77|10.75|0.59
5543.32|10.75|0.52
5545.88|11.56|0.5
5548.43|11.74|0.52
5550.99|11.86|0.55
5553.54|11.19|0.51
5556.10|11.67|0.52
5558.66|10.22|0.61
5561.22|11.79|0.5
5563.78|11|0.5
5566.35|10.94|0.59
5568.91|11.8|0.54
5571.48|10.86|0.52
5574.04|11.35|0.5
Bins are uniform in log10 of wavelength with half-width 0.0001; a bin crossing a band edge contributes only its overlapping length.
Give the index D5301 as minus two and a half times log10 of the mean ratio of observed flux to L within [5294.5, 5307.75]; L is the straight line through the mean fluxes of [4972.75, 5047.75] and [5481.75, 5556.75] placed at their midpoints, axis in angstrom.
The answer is 0.269 mag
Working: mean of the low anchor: 18.4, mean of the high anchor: 11.1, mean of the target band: 11.1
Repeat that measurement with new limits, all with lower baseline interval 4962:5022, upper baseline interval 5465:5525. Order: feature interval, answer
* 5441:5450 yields 0.08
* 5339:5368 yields 0.17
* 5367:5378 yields 0.21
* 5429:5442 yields 0.12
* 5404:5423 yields 0.14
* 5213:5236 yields 0.42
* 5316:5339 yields 0.25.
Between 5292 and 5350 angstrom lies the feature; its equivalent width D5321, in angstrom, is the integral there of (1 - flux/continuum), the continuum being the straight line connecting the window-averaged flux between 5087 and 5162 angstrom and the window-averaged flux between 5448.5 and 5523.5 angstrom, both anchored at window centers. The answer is -4.4 angstrom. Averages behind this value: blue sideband 10.5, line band 11.6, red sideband 11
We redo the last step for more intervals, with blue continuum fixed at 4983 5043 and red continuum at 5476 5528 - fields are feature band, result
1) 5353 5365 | 1.8 angstrom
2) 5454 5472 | 1.0 angstrom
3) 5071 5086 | 6.6 angstrom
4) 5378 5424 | 7.3 angstrom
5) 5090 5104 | 5.9 angstrom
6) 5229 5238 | 2.8 angstrom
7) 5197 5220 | 8.1 angstrom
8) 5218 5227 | 2.8 angstrom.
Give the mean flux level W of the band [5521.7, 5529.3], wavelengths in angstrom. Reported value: 10.6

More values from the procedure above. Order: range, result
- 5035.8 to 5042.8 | 11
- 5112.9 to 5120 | 10.4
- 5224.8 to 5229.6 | 10.6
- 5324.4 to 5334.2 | 11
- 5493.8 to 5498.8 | 12.1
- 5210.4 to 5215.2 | 10.8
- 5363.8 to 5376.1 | 11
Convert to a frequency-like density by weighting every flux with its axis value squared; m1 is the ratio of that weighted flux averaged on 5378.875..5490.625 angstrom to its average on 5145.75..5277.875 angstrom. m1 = 1.09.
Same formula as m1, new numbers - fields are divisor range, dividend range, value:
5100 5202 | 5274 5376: 1.16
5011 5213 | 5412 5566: 1.16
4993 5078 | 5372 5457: 0.73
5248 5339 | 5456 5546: 1.06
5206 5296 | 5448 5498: 1.09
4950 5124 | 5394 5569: 0.87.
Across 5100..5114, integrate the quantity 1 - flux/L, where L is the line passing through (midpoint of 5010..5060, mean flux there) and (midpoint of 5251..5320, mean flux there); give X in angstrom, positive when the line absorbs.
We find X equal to 2.1 angstrom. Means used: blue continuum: 13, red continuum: 11.3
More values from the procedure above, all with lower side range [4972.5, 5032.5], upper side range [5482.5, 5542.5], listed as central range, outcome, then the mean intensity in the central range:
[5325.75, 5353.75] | 5.1 angstrom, 11.5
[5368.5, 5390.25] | 3.6 angstrom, 11.2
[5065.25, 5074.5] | 4.0 angstrom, 10.8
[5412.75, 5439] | 3.1 angstrom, 11.1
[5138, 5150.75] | 5.3 angstrom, 10.4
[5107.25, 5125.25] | 8.0 angstrom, 10.1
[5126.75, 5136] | 4.0 angstrom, 10.1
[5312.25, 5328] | 2.9 angstrom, 11.8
